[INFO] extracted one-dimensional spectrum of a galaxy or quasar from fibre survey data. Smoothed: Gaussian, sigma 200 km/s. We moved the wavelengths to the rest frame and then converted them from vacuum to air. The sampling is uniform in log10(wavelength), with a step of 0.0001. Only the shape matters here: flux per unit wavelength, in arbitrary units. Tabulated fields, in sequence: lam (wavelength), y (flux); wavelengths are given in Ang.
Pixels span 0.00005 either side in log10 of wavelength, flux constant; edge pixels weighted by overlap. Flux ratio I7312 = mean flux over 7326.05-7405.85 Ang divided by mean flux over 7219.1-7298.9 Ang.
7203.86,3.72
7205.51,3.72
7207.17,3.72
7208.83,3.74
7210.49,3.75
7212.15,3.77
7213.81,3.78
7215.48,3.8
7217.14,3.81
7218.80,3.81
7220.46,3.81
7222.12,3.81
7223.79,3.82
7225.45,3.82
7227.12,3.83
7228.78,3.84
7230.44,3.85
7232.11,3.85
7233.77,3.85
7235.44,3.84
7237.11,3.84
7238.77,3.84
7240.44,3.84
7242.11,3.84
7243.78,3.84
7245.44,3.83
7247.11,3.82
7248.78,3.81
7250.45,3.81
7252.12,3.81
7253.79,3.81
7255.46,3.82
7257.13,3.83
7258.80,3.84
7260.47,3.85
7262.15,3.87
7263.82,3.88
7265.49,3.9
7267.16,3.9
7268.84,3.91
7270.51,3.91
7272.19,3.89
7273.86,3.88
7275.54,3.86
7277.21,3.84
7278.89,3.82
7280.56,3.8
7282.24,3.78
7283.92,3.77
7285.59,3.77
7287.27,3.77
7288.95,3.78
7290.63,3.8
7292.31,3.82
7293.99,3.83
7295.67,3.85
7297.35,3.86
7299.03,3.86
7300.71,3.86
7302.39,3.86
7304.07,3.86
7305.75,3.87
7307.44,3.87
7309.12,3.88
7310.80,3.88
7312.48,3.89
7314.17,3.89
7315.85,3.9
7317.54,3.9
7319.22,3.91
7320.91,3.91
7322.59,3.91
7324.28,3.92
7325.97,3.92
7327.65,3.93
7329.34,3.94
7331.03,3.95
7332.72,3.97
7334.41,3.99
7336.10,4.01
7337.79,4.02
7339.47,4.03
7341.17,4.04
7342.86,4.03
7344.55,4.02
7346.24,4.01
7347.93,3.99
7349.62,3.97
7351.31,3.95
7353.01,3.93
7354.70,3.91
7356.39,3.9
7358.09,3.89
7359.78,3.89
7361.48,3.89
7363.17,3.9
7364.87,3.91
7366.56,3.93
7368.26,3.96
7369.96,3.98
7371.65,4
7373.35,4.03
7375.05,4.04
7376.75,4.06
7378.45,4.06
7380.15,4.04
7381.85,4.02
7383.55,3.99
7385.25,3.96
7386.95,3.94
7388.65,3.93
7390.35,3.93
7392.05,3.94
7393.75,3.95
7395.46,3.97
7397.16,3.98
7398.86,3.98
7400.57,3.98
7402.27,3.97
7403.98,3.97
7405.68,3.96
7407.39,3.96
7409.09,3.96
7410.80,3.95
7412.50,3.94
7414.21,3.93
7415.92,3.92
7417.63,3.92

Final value 1.04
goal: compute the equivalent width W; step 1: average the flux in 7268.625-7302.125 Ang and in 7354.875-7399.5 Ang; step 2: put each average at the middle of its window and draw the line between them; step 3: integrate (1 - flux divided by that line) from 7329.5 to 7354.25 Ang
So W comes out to -0.5 Ang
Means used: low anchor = 3.83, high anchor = 3.96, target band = 3.99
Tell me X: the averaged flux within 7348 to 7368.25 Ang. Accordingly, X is 3.92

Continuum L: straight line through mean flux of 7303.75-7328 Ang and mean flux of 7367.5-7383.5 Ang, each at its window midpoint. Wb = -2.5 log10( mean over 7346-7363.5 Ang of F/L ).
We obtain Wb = 0.013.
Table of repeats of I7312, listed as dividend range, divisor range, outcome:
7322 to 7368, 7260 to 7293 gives 1.03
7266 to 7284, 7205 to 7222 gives 1.02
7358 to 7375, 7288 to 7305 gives 1.03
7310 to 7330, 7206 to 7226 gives 1.03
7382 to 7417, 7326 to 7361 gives 1.00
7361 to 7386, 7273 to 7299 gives 1.04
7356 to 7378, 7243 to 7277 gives 1.03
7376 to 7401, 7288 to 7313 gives 1.03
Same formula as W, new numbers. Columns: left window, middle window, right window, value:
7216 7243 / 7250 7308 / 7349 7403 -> 0.5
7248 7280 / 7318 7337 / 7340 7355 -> 0.1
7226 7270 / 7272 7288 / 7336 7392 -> 0.3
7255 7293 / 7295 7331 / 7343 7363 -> 0.0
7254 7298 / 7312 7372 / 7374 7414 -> -0.5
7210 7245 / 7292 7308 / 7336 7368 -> 0.2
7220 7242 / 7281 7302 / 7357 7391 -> 0.4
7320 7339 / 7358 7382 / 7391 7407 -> -0.1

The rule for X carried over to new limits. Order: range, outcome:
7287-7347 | 3.91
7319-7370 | 3.95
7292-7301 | 3.85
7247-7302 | 3.84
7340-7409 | 3.97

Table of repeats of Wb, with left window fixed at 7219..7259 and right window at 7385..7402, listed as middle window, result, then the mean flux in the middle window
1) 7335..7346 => -0.030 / 4.02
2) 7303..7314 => 0.003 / 3.88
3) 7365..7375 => -0.012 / 3.98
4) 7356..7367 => 0.008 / 3.9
